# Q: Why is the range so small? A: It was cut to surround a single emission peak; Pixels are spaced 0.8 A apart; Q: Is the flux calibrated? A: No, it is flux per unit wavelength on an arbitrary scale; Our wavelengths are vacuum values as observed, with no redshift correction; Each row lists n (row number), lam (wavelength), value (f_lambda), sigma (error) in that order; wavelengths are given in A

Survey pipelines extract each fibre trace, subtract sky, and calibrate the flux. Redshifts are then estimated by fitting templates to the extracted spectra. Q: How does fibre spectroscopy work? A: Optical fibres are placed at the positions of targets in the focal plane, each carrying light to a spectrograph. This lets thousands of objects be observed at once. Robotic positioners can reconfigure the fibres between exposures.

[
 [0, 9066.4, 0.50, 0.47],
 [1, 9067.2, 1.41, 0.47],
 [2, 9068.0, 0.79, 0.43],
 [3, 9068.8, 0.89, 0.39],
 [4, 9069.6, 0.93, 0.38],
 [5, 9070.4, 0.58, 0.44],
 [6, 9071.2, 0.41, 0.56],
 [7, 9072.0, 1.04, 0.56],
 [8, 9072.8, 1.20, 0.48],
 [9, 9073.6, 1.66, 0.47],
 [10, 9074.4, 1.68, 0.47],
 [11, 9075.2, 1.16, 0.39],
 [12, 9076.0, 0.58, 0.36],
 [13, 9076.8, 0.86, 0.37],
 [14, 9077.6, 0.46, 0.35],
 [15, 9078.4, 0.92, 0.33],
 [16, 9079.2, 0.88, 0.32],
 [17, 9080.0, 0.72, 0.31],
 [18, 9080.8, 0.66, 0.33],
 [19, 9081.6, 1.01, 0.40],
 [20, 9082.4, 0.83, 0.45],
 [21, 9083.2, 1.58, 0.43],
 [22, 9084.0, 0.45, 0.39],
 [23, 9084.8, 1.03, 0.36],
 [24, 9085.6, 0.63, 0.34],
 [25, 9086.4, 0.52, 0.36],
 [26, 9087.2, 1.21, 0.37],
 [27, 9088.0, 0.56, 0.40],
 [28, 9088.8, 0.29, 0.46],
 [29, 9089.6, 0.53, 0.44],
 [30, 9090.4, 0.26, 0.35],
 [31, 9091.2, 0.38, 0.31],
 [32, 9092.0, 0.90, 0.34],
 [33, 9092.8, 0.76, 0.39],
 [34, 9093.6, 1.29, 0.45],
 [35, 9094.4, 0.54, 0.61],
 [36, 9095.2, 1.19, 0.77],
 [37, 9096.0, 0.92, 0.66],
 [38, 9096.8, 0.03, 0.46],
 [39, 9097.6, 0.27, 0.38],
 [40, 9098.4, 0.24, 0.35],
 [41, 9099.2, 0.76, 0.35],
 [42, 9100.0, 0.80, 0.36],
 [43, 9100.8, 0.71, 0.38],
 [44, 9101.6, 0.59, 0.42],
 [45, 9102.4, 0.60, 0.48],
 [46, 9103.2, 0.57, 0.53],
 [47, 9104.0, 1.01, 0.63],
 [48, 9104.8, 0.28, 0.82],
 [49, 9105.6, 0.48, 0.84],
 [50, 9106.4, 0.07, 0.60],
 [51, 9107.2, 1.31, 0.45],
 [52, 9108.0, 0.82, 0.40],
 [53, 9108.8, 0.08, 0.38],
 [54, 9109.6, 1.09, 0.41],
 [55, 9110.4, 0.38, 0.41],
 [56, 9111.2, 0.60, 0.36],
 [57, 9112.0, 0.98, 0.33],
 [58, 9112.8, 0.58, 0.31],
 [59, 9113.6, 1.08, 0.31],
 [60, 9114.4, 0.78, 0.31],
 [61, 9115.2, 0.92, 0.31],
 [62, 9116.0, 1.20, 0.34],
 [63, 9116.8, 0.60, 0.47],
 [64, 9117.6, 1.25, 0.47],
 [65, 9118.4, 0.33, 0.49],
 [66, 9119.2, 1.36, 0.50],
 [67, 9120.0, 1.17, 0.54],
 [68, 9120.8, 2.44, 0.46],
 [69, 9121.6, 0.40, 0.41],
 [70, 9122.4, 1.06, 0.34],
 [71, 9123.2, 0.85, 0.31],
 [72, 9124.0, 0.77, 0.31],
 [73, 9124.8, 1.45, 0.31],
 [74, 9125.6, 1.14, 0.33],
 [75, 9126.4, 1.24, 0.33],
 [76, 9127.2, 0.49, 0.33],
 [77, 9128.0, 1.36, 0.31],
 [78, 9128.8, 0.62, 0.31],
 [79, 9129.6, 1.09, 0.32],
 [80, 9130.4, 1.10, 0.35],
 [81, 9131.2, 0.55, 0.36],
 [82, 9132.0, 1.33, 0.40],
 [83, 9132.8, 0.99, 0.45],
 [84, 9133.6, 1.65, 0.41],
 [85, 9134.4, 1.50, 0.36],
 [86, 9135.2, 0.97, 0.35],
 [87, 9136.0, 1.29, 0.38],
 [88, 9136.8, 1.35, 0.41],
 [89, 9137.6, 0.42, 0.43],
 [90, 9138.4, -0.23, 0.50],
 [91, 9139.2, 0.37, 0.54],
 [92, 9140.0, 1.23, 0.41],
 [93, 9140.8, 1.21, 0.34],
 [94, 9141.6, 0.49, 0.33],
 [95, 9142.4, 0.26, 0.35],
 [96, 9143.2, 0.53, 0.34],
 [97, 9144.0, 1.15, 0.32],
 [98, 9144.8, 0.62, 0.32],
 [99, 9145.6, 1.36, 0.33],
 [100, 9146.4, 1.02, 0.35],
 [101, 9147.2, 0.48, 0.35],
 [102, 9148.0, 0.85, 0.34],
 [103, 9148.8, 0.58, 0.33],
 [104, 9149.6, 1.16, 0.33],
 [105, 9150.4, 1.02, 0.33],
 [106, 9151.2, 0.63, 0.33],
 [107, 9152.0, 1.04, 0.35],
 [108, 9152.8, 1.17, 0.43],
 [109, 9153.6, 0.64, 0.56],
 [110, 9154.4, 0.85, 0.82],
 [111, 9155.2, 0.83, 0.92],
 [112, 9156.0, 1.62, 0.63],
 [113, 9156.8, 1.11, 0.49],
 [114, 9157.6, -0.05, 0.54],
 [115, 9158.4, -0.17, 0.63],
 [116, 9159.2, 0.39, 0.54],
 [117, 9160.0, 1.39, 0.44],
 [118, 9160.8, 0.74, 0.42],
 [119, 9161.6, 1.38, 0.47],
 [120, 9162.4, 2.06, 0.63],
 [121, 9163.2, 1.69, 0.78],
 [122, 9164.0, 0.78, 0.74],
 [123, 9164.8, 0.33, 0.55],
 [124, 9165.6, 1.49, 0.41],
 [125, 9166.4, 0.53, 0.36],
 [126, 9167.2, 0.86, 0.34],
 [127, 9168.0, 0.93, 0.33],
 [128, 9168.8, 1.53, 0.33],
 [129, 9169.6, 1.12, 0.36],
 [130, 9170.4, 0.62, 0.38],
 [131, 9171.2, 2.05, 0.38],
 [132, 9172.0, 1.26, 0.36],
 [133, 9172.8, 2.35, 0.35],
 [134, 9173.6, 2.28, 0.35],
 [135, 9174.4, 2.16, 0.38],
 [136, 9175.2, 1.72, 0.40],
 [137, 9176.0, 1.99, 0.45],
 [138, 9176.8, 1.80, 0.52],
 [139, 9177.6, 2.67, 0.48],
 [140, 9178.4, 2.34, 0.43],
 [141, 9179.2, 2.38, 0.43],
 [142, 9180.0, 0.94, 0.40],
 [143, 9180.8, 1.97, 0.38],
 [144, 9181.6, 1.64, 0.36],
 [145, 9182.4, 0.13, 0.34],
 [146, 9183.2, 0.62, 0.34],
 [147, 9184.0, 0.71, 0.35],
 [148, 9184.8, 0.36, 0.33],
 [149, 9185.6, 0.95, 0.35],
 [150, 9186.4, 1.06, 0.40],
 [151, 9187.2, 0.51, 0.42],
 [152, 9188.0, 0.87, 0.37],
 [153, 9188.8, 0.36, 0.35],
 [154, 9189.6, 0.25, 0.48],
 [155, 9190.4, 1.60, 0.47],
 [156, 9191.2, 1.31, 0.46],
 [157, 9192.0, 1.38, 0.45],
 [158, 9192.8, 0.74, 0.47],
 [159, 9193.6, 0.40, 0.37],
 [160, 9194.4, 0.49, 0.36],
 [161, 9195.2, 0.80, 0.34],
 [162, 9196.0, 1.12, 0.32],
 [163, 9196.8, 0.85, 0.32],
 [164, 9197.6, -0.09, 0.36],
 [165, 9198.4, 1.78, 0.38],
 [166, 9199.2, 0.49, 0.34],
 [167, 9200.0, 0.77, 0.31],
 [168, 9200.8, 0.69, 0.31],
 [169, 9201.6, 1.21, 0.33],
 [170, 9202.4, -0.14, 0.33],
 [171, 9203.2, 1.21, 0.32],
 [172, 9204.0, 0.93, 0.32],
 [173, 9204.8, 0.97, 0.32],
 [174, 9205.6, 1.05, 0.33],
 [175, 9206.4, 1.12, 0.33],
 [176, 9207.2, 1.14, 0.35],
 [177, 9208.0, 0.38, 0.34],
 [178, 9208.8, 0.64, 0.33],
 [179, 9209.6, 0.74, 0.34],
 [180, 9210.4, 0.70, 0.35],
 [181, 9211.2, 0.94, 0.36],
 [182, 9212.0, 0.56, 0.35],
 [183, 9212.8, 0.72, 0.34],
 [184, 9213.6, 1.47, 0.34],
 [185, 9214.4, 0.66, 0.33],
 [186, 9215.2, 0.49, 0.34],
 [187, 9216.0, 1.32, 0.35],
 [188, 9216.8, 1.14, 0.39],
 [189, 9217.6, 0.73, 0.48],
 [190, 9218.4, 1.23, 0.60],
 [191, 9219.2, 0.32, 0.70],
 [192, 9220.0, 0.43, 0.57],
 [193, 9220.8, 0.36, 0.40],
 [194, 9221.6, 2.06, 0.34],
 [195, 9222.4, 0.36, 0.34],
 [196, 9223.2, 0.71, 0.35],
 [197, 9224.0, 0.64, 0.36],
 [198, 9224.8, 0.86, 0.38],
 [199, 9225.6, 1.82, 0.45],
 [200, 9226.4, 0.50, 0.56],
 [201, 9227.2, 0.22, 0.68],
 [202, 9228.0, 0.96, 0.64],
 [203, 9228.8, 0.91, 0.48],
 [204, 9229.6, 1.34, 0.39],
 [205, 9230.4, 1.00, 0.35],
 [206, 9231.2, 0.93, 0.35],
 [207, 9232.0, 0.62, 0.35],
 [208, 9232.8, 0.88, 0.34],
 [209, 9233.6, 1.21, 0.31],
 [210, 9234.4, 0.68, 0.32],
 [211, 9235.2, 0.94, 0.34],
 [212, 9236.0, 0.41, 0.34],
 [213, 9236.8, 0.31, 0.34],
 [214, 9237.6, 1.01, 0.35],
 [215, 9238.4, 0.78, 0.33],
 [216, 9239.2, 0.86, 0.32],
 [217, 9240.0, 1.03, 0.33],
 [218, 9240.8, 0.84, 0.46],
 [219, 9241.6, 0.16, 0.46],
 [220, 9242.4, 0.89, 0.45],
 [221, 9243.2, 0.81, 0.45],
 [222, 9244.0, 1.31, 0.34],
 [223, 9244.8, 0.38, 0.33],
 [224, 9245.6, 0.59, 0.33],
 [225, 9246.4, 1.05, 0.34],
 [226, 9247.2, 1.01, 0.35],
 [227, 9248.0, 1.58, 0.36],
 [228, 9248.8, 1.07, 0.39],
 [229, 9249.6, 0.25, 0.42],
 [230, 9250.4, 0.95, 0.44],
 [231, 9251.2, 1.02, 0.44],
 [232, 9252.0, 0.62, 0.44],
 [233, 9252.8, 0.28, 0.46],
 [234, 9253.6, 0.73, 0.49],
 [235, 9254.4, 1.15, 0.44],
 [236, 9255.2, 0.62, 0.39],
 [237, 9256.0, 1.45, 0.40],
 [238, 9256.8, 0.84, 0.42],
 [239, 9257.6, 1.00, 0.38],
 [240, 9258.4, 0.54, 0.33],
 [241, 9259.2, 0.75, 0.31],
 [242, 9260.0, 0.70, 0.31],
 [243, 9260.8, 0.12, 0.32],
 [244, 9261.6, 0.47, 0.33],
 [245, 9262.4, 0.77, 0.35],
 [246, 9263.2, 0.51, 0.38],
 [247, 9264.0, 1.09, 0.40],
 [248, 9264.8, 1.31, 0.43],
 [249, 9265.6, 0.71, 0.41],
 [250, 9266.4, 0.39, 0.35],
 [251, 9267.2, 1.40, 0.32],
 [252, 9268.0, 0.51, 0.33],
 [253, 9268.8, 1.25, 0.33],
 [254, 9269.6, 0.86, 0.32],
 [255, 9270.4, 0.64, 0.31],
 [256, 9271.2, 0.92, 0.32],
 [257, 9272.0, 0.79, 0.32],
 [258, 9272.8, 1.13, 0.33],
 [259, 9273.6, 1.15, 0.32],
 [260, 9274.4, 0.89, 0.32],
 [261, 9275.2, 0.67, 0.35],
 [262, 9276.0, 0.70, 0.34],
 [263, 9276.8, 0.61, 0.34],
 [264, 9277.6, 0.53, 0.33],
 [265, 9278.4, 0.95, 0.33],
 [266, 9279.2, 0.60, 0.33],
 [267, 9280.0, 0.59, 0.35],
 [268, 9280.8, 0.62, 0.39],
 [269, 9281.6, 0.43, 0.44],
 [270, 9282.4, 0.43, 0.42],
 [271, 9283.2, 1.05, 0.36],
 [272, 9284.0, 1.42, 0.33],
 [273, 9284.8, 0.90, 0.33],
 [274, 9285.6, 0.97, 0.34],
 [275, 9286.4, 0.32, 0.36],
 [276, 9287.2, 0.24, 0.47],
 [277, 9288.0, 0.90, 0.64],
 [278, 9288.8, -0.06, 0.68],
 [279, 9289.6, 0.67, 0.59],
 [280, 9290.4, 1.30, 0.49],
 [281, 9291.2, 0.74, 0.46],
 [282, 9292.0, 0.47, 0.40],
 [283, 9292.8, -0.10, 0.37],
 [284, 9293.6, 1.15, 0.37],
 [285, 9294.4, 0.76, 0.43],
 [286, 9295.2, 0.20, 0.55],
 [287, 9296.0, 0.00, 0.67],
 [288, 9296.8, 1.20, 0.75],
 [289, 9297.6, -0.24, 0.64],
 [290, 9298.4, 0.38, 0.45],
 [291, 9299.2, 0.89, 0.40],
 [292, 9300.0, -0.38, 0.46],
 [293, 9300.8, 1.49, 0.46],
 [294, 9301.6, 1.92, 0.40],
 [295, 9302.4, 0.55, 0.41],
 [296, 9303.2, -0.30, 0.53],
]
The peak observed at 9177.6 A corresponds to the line Hgamma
